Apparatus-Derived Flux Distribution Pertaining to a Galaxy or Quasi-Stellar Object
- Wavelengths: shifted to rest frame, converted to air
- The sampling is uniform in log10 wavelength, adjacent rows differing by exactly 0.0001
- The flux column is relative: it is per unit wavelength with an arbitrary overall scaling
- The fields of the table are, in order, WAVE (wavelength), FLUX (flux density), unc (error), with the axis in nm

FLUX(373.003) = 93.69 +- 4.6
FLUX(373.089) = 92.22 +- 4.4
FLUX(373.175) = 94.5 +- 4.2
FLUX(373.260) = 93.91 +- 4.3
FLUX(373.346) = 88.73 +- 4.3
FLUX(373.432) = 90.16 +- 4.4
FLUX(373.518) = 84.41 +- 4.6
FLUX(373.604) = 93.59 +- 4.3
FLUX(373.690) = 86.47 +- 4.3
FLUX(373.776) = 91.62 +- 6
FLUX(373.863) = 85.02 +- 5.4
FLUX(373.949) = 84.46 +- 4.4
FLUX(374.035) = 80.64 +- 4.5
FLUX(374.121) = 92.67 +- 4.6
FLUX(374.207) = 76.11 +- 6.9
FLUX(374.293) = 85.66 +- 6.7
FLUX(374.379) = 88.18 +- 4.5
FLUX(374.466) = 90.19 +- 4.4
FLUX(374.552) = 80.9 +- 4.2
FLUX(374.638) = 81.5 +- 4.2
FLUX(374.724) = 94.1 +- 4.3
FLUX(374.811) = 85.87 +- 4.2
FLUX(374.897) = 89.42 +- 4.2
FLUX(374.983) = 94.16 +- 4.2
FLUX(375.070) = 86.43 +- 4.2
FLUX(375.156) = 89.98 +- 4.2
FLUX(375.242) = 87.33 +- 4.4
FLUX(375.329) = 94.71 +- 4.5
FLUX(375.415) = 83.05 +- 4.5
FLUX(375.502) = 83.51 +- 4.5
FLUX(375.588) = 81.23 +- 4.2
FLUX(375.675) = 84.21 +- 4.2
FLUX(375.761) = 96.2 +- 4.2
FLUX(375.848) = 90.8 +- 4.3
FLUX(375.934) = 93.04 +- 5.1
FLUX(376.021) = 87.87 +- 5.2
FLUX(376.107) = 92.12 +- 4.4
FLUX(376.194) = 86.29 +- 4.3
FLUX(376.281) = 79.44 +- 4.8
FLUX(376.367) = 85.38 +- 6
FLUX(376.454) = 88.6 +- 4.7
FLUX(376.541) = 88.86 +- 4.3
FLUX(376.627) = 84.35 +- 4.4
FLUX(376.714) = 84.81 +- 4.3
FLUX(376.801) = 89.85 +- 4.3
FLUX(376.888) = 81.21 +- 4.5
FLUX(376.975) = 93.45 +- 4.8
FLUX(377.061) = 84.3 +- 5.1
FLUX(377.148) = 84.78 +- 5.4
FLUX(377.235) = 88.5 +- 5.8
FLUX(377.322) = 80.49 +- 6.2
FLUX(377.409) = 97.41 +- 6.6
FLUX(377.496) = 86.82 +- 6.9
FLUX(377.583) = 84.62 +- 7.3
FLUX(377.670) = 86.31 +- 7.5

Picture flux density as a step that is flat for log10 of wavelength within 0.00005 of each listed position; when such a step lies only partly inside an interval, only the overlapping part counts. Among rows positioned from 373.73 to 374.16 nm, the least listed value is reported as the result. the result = 80.64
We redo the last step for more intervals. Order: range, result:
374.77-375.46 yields 83.05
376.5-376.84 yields 84.35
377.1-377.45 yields 80.49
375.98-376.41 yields 79.44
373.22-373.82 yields 84.41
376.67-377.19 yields 81.21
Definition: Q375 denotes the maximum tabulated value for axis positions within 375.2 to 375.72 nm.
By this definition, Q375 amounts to 94.71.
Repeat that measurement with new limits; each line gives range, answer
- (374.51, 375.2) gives 94.16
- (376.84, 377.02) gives 93.45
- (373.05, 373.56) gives 94.5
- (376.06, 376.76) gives 92.12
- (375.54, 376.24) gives 96.2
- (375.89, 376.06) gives 93.04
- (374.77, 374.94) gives 89.42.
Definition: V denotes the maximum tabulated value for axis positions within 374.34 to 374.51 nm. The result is 90.19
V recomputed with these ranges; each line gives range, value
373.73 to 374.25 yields 92.67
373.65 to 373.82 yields 91.62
